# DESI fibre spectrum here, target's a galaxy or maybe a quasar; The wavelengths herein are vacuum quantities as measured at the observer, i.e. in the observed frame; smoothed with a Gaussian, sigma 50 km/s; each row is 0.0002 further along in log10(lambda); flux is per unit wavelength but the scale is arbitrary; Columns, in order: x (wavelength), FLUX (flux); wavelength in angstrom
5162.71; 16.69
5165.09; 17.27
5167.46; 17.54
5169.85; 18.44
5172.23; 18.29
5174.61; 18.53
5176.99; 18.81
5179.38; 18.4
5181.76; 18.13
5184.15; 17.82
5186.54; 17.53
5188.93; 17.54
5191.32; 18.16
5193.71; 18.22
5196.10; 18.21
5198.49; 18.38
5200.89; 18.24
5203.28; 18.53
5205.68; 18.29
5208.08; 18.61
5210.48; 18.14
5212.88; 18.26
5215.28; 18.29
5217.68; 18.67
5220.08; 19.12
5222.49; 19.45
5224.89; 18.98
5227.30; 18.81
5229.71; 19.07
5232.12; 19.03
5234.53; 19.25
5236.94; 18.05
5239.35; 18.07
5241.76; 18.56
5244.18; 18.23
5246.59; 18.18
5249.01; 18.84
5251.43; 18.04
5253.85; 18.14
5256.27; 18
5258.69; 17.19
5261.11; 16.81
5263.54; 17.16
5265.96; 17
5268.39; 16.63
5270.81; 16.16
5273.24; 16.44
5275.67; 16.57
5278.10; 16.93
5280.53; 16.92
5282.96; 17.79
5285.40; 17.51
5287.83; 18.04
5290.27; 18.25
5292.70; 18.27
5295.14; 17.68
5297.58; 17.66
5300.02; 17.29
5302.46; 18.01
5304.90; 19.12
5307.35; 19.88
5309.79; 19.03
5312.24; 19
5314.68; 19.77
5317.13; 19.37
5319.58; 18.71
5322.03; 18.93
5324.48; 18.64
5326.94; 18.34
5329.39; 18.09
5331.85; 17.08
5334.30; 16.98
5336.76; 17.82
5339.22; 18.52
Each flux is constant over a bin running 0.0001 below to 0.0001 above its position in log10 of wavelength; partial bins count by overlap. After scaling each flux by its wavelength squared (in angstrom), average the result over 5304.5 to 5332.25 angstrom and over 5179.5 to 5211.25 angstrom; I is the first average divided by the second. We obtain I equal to 1.09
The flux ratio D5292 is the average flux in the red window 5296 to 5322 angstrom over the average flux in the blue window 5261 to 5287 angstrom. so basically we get 1.11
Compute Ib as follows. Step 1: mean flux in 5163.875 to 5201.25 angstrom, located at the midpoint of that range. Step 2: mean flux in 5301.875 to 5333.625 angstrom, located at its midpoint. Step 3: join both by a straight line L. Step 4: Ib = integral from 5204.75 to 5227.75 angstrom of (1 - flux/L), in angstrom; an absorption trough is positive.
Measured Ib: -0.5 angstrom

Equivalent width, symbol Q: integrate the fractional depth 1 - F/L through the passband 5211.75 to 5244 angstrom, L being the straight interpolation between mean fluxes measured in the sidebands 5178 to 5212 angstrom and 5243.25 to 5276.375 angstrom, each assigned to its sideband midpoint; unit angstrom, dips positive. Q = -1.7 angstrom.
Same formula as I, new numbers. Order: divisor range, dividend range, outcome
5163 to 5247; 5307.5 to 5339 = 1.06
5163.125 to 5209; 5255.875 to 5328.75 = 1.03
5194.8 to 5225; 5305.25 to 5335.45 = 1.05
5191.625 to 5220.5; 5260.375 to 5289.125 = 0.95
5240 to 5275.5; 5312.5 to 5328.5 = 1.11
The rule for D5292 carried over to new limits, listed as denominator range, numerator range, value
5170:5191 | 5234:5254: 1.01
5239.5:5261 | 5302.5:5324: 1.06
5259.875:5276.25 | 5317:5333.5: 1.10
